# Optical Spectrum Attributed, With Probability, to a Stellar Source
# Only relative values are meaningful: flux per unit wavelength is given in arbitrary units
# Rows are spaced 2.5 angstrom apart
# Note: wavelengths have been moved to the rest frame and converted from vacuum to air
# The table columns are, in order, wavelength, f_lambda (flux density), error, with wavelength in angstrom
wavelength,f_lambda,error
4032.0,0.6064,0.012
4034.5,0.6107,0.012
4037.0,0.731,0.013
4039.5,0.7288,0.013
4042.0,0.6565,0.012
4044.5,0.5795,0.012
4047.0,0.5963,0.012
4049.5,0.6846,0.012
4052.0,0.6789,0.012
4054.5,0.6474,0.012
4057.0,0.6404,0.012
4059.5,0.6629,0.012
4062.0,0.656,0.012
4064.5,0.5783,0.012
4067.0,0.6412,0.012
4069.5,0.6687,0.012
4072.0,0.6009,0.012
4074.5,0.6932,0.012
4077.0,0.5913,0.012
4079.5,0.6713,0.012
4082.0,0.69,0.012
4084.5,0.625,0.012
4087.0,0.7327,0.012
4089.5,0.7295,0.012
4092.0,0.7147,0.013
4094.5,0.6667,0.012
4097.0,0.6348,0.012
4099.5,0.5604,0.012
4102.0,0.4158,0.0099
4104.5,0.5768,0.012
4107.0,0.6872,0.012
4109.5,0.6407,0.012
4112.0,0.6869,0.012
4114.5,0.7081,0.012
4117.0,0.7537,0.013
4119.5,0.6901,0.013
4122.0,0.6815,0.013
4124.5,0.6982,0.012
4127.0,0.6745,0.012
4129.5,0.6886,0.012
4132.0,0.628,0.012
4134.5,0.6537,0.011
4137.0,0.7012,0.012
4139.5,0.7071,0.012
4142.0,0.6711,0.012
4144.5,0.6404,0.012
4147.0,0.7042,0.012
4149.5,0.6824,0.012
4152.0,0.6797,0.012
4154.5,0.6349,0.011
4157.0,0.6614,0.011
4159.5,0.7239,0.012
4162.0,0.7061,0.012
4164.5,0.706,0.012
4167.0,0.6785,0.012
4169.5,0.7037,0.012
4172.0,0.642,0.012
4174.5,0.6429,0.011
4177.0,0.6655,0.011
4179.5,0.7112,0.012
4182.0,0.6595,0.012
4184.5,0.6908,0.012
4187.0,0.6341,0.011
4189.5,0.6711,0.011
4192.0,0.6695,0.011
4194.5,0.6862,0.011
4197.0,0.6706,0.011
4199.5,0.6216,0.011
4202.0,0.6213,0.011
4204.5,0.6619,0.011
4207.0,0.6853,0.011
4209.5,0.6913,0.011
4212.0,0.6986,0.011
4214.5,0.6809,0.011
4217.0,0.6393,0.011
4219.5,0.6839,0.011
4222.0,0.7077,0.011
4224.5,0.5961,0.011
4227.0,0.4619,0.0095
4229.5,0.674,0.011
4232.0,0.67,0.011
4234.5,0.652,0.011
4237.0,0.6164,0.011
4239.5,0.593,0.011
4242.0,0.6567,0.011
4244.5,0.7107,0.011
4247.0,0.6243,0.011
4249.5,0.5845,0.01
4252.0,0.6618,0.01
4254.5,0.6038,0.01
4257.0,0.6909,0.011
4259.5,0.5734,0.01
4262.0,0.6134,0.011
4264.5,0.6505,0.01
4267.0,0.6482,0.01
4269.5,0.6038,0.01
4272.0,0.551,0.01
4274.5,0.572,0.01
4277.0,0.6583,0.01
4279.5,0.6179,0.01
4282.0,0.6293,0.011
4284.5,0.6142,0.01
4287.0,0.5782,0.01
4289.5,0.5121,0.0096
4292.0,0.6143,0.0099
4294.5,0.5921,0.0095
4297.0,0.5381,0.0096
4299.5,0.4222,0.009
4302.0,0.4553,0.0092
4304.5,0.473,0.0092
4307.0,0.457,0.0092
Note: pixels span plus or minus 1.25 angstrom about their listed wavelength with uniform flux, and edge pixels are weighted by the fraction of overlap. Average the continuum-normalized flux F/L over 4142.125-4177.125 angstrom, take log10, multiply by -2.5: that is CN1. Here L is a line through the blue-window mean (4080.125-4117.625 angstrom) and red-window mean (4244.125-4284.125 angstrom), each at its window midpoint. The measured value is -0.06 mag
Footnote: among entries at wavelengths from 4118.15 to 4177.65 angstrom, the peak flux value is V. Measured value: 0.7239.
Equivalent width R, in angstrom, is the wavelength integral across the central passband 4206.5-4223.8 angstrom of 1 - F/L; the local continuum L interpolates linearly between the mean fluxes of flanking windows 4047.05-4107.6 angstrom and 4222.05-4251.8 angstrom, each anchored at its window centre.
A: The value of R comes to -1.4 angstrom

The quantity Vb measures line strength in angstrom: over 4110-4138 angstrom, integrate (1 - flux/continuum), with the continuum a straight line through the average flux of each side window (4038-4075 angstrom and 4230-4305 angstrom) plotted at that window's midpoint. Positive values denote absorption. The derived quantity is -2.4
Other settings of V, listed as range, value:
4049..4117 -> 0.7537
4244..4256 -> 0.7107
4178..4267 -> 0.7112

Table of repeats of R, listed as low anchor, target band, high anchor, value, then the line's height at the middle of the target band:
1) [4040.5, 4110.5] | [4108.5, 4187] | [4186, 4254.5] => -4.4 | 0.644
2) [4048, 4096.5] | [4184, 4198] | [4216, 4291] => -0.8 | 0.635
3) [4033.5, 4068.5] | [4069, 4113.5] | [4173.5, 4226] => 0.7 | 0.654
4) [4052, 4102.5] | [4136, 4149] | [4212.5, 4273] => -0.9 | 0.64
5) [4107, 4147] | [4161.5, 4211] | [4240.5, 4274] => -1.0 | 0.657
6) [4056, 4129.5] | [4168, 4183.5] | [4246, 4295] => -0.9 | 0.634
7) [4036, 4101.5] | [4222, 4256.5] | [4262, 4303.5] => -2.0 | 0.594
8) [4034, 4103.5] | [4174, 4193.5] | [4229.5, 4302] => -1.4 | 0.624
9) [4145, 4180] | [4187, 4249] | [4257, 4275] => -0.8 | 0.642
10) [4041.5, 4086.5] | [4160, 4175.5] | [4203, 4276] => -1.0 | 0.639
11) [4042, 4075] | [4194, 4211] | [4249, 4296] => -1.2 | 0.619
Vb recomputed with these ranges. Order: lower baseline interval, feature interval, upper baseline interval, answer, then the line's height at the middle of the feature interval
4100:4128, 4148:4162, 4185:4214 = -0.43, 0.659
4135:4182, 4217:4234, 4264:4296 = 0.09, 0.637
